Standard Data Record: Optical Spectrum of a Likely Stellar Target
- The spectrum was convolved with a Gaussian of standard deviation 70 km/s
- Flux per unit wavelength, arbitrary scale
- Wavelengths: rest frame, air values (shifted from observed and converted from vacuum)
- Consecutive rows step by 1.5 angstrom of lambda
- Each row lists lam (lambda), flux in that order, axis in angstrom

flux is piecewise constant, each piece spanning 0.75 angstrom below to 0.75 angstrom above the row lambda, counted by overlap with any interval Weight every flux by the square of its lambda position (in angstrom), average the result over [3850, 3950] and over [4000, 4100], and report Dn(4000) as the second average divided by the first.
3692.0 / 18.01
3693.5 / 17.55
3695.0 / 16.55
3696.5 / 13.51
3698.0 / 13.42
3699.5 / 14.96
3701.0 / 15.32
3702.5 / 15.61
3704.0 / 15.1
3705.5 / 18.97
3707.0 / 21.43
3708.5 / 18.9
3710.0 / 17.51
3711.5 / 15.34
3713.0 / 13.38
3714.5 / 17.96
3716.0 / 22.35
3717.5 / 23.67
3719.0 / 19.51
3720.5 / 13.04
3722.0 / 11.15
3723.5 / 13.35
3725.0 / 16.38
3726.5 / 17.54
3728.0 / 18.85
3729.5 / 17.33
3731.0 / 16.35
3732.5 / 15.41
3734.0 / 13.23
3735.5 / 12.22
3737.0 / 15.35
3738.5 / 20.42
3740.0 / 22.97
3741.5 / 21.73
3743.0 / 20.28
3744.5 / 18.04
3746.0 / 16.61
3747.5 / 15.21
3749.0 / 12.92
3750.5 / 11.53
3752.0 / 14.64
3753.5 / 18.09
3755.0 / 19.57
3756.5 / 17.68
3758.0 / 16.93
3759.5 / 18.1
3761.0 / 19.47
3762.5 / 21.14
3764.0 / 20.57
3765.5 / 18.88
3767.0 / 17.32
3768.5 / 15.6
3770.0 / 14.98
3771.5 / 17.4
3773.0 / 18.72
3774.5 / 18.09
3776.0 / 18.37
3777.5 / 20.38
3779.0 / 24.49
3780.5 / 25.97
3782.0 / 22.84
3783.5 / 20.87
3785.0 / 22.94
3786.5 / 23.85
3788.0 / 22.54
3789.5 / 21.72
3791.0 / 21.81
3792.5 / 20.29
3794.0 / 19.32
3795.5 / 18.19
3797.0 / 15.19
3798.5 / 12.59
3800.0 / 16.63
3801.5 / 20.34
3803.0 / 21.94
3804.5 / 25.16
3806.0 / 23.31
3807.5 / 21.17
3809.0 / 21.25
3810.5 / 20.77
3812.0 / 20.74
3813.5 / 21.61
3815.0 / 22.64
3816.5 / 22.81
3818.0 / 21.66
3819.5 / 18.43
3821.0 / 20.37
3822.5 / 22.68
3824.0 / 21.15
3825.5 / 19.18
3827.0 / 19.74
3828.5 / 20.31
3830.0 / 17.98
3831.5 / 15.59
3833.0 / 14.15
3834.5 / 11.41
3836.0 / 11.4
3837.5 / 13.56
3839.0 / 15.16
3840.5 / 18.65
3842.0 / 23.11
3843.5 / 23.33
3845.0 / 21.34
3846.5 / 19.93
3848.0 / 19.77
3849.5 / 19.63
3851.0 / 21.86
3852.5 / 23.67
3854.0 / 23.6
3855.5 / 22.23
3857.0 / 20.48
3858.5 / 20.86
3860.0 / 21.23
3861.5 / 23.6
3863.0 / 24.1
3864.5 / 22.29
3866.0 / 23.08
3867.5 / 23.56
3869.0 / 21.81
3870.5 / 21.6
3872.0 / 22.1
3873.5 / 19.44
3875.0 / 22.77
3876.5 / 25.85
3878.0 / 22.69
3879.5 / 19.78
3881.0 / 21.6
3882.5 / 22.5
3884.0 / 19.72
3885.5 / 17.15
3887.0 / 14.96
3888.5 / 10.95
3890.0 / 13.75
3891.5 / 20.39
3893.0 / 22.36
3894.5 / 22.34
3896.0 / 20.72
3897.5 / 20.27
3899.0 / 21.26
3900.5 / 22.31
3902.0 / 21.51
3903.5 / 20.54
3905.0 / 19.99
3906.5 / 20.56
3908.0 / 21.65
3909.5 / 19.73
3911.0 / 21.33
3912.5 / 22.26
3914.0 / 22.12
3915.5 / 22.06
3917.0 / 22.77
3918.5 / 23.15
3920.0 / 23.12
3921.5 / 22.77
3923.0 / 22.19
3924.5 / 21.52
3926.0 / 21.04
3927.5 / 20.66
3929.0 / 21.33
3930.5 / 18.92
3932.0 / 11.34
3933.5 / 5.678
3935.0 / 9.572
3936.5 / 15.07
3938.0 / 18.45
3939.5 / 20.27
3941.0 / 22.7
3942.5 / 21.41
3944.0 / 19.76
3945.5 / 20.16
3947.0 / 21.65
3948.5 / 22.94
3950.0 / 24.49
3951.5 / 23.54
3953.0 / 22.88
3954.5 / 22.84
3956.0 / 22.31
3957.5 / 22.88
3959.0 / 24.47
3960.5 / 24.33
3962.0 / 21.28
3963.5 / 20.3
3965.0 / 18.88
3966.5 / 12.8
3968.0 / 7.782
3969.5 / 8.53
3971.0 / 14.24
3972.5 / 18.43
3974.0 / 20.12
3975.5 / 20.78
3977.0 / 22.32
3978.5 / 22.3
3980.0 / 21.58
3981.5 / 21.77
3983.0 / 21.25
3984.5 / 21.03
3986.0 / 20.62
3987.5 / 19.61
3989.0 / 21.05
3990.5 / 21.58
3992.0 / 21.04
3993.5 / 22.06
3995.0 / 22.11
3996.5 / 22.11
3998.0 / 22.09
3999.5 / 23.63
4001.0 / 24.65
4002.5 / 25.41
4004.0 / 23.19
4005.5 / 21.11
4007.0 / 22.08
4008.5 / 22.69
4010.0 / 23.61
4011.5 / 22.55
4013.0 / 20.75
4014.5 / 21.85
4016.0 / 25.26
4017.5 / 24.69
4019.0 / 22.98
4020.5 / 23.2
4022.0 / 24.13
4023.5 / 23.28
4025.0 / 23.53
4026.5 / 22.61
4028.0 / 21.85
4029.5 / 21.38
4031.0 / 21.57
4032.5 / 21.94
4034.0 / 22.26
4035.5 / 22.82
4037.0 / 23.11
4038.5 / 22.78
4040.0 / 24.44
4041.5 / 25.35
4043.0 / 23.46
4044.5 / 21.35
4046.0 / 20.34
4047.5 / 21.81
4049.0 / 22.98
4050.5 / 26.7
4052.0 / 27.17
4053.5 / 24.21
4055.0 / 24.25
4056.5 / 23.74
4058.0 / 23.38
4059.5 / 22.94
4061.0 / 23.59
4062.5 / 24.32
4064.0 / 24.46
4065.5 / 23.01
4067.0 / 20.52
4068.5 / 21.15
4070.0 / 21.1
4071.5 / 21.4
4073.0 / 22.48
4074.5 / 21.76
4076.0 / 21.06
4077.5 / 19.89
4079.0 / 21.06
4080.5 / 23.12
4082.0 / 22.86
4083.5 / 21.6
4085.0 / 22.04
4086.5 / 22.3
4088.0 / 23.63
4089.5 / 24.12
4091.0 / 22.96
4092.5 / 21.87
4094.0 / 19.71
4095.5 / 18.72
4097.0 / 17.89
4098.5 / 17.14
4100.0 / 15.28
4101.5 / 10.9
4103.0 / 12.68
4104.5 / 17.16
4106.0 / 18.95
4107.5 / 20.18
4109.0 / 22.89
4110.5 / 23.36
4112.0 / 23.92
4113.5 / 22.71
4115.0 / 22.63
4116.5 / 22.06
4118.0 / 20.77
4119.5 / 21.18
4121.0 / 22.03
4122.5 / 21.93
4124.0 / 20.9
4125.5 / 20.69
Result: 1.18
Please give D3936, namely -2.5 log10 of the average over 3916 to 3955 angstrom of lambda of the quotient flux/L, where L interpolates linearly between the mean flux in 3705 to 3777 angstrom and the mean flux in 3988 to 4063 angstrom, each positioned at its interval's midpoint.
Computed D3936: 0.06 mag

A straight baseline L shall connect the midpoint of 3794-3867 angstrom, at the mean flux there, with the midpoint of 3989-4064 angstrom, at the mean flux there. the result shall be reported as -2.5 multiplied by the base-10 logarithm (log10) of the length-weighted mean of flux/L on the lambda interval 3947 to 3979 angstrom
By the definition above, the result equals 0.109 mag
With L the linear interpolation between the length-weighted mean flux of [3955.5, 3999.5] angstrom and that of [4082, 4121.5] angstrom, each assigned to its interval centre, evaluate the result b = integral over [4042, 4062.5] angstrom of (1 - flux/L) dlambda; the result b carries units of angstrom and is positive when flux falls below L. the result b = -3.4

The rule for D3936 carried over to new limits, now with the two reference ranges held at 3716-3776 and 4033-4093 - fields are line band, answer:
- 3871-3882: -0.13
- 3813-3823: -0.16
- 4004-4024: -0.05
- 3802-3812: -0.20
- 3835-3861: -0.05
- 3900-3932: -0.05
